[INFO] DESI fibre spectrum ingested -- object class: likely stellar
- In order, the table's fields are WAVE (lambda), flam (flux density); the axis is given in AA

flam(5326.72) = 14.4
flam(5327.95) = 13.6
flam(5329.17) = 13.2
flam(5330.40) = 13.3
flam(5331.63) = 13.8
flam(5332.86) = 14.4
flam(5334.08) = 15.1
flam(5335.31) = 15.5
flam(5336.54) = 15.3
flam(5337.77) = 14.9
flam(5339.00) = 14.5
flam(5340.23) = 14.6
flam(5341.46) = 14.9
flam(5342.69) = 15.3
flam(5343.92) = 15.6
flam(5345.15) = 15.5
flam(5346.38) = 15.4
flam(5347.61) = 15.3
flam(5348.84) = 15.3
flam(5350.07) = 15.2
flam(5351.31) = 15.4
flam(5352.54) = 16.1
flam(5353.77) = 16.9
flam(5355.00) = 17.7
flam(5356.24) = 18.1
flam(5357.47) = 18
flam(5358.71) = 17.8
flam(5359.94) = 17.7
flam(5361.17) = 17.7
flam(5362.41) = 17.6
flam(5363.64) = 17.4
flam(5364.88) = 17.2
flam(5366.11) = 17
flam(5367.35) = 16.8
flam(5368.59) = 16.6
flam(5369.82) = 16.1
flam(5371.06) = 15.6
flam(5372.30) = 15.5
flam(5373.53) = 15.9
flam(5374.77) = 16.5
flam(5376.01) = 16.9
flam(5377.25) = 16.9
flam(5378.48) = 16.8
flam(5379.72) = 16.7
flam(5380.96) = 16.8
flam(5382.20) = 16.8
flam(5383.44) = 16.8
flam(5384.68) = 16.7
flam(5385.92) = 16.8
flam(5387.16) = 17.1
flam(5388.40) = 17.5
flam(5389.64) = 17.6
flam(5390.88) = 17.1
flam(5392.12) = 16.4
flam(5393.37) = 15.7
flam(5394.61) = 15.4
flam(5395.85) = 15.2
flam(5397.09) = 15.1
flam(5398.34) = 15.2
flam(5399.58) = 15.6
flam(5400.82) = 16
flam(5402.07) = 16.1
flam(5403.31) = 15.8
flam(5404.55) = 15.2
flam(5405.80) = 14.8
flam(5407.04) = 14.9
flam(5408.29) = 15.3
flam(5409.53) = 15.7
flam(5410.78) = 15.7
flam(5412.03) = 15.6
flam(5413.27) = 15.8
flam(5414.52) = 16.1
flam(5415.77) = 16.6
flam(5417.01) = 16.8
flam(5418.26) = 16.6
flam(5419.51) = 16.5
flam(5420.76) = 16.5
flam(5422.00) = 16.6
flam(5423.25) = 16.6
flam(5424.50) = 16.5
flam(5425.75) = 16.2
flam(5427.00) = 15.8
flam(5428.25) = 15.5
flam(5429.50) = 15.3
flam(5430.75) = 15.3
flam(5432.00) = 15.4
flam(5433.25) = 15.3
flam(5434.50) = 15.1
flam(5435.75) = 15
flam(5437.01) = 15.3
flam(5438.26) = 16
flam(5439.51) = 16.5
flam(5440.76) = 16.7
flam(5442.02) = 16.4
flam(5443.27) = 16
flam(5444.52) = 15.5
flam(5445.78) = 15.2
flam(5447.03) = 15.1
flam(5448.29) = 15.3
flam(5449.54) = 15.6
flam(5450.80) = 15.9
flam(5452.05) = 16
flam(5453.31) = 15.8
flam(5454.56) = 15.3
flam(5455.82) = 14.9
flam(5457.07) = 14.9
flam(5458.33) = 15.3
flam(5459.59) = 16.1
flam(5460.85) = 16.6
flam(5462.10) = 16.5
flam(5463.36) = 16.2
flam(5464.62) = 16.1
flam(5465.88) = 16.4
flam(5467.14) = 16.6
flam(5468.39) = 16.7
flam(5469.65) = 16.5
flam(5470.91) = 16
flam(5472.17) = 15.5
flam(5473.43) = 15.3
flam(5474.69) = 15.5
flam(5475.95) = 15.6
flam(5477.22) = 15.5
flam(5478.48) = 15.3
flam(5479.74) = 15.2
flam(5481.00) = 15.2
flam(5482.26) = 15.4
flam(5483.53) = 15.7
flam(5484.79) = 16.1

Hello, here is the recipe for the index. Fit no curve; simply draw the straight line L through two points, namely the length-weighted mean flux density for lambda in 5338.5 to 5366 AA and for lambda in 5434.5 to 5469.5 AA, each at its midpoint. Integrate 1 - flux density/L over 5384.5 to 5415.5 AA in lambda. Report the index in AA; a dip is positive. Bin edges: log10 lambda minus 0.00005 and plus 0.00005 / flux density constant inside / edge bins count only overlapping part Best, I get 0.3 AA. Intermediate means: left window 16.4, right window 15.8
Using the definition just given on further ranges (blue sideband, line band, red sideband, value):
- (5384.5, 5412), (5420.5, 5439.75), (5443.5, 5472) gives 0.12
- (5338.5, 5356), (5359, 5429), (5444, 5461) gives -3.43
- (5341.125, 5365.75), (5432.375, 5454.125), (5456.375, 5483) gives 0.41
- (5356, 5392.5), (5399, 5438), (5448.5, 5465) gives 1.24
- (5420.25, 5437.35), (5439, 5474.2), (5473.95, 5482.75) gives -0.78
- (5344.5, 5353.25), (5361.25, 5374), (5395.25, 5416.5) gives -0.91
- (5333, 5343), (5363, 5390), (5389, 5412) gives -2.26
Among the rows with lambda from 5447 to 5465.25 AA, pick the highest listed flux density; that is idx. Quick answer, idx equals 16.6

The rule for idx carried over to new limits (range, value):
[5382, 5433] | 17.6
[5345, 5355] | 17.7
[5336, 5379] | 18.1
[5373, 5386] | 16.9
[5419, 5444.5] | 16.7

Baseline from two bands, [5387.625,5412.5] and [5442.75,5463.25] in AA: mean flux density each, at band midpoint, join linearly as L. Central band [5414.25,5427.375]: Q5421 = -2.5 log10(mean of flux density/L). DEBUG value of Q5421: -0.05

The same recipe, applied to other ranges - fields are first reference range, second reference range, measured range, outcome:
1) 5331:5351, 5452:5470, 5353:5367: -0.16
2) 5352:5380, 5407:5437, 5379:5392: -0.03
